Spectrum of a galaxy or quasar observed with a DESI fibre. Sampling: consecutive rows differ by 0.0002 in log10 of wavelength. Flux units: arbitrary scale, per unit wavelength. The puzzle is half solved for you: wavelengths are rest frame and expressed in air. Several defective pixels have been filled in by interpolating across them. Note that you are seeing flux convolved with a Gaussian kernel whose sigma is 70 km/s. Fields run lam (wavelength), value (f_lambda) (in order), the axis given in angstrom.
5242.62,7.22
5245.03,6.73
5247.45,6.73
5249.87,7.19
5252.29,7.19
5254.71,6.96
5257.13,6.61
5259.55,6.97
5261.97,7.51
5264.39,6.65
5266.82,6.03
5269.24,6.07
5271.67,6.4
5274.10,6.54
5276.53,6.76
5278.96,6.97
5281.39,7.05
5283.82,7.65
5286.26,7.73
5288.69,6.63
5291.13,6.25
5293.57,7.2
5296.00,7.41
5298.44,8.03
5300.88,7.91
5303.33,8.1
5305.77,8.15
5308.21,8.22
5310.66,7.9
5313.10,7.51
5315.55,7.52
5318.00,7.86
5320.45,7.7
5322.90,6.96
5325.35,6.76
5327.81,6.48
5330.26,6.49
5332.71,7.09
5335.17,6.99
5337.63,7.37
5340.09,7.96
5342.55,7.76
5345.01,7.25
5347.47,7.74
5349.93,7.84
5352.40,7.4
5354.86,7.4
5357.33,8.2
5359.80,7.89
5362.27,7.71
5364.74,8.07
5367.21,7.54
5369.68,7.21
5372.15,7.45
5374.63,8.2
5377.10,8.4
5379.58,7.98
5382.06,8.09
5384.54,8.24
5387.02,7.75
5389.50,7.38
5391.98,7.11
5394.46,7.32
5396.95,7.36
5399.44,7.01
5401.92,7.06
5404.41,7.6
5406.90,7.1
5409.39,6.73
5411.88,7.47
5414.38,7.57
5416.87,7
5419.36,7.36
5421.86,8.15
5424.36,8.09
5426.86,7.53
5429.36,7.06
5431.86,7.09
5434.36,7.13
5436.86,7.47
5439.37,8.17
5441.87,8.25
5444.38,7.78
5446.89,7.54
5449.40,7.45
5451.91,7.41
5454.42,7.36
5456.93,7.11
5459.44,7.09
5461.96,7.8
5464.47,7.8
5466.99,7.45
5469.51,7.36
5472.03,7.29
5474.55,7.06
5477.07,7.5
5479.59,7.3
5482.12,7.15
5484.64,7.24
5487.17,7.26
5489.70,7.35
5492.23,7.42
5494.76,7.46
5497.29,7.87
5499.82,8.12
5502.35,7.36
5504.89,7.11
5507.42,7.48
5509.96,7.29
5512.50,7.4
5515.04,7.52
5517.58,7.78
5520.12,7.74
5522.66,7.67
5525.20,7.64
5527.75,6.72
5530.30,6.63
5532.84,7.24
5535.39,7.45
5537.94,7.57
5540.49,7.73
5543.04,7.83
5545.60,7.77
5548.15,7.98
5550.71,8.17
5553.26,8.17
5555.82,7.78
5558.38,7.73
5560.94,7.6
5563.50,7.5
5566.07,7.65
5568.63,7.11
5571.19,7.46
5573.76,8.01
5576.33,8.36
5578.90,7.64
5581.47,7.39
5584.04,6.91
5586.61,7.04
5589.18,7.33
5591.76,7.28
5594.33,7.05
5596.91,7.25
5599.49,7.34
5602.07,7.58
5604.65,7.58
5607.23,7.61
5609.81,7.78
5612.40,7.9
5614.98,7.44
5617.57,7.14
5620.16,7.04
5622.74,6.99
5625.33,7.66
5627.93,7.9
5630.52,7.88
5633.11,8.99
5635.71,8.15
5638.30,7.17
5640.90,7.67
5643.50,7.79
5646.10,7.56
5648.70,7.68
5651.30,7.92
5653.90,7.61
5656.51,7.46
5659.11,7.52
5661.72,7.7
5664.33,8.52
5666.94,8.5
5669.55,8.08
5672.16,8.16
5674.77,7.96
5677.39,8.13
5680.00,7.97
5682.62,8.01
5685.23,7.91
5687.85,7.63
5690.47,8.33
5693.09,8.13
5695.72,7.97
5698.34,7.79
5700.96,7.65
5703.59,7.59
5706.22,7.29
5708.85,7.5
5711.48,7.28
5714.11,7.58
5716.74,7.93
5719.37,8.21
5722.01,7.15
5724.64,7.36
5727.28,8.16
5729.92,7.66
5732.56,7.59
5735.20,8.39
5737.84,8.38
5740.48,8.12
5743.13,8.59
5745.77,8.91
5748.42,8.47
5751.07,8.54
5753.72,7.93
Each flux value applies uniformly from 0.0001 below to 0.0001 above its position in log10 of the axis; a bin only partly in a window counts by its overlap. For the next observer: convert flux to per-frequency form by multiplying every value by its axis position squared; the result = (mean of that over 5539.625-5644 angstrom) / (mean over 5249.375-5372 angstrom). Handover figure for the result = 1.2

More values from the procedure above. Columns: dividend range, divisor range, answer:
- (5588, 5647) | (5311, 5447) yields 1.10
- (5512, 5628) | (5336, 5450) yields 1.06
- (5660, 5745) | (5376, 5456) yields 1.17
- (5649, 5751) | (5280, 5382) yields 1.20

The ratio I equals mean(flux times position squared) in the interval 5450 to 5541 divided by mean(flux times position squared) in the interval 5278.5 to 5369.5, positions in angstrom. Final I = 1.06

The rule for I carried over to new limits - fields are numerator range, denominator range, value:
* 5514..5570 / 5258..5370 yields 1.13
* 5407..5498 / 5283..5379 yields 1.03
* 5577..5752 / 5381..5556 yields 1.11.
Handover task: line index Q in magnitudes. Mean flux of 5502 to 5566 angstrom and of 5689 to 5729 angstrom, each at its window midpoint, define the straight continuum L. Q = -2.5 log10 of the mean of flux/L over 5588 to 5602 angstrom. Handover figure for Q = 0.05 mag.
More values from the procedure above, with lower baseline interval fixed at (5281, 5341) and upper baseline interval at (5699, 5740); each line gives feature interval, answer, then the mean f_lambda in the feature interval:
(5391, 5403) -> 0.04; 7.18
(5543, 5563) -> -0.04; 7.87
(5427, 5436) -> 0.05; 7.17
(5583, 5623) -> 0.04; 7.34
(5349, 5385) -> -0.06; 7.83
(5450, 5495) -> 0.03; 7.35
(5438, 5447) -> -0.07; 7.97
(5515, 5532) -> 0.03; 7.38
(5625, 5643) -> -0.04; 7.92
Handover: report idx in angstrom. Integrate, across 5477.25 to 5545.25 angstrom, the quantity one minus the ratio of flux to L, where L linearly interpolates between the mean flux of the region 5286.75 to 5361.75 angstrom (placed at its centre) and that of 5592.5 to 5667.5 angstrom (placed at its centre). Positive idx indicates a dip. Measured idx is 1.3 angstrom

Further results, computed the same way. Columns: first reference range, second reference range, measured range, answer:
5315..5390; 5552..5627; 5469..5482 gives 0.4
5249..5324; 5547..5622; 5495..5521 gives -0.4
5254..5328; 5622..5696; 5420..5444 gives -0.6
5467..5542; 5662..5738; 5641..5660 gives 0.3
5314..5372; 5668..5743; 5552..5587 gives 0.4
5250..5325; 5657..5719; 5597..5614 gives 0.3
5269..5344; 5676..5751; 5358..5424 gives -1.4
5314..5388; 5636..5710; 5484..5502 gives 0.4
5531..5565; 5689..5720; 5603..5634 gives 0.4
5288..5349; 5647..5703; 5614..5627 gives 1.0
